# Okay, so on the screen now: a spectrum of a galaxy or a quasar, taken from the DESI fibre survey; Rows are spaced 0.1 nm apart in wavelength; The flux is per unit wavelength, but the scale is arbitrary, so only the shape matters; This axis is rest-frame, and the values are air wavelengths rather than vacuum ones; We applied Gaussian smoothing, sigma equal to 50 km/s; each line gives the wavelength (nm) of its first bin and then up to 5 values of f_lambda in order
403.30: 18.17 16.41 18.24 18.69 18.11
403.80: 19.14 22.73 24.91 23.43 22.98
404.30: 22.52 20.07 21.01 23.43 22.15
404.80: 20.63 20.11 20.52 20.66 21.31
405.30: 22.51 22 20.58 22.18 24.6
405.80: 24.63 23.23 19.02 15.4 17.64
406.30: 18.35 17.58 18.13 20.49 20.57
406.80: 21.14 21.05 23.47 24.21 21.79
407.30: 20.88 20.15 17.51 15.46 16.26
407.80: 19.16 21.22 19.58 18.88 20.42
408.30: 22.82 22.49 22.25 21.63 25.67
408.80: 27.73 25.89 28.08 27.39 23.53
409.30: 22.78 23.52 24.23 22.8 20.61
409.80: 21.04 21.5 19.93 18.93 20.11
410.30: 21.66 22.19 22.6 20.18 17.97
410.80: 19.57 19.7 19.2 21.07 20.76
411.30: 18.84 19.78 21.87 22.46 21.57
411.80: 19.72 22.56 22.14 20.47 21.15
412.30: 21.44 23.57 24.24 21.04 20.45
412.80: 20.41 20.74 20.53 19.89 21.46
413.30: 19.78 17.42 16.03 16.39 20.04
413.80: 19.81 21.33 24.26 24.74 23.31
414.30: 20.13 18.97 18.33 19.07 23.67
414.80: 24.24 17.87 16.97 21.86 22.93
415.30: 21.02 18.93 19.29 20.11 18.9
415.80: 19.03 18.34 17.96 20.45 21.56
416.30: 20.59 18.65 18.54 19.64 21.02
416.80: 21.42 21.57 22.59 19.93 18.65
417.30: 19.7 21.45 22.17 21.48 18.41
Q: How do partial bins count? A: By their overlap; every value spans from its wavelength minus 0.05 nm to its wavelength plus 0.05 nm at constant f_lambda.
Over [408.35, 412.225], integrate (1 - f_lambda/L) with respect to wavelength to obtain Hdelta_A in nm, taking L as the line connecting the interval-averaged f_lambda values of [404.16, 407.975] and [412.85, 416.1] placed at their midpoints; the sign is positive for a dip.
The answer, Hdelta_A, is -0.30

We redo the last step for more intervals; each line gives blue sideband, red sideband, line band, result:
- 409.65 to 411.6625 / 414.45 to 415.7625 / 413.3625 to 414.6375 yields 0.02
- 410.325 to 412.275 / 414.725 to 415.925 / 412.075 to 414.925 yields -0.05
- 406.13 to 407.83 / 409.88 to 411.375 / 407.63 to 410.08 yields -0.30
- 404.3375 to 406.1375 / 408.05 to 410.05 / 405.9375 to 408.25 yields 0.28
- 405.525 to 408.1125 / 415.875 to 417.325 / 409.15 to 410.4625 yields -0.11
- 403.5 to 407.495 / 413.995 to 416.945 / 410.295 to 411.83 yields 0.01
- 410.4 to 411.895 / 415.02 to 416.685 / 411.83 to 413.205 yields -0.07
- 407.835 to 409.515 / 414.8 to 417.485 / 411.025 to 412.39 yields 0.06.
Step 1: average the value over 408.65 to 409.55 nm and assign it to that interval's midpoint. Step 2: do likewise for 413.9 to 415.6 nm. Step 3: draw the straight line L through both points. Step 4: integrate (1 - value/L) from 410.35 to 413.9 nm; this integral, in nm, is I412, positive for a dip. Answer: 0.39 nm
